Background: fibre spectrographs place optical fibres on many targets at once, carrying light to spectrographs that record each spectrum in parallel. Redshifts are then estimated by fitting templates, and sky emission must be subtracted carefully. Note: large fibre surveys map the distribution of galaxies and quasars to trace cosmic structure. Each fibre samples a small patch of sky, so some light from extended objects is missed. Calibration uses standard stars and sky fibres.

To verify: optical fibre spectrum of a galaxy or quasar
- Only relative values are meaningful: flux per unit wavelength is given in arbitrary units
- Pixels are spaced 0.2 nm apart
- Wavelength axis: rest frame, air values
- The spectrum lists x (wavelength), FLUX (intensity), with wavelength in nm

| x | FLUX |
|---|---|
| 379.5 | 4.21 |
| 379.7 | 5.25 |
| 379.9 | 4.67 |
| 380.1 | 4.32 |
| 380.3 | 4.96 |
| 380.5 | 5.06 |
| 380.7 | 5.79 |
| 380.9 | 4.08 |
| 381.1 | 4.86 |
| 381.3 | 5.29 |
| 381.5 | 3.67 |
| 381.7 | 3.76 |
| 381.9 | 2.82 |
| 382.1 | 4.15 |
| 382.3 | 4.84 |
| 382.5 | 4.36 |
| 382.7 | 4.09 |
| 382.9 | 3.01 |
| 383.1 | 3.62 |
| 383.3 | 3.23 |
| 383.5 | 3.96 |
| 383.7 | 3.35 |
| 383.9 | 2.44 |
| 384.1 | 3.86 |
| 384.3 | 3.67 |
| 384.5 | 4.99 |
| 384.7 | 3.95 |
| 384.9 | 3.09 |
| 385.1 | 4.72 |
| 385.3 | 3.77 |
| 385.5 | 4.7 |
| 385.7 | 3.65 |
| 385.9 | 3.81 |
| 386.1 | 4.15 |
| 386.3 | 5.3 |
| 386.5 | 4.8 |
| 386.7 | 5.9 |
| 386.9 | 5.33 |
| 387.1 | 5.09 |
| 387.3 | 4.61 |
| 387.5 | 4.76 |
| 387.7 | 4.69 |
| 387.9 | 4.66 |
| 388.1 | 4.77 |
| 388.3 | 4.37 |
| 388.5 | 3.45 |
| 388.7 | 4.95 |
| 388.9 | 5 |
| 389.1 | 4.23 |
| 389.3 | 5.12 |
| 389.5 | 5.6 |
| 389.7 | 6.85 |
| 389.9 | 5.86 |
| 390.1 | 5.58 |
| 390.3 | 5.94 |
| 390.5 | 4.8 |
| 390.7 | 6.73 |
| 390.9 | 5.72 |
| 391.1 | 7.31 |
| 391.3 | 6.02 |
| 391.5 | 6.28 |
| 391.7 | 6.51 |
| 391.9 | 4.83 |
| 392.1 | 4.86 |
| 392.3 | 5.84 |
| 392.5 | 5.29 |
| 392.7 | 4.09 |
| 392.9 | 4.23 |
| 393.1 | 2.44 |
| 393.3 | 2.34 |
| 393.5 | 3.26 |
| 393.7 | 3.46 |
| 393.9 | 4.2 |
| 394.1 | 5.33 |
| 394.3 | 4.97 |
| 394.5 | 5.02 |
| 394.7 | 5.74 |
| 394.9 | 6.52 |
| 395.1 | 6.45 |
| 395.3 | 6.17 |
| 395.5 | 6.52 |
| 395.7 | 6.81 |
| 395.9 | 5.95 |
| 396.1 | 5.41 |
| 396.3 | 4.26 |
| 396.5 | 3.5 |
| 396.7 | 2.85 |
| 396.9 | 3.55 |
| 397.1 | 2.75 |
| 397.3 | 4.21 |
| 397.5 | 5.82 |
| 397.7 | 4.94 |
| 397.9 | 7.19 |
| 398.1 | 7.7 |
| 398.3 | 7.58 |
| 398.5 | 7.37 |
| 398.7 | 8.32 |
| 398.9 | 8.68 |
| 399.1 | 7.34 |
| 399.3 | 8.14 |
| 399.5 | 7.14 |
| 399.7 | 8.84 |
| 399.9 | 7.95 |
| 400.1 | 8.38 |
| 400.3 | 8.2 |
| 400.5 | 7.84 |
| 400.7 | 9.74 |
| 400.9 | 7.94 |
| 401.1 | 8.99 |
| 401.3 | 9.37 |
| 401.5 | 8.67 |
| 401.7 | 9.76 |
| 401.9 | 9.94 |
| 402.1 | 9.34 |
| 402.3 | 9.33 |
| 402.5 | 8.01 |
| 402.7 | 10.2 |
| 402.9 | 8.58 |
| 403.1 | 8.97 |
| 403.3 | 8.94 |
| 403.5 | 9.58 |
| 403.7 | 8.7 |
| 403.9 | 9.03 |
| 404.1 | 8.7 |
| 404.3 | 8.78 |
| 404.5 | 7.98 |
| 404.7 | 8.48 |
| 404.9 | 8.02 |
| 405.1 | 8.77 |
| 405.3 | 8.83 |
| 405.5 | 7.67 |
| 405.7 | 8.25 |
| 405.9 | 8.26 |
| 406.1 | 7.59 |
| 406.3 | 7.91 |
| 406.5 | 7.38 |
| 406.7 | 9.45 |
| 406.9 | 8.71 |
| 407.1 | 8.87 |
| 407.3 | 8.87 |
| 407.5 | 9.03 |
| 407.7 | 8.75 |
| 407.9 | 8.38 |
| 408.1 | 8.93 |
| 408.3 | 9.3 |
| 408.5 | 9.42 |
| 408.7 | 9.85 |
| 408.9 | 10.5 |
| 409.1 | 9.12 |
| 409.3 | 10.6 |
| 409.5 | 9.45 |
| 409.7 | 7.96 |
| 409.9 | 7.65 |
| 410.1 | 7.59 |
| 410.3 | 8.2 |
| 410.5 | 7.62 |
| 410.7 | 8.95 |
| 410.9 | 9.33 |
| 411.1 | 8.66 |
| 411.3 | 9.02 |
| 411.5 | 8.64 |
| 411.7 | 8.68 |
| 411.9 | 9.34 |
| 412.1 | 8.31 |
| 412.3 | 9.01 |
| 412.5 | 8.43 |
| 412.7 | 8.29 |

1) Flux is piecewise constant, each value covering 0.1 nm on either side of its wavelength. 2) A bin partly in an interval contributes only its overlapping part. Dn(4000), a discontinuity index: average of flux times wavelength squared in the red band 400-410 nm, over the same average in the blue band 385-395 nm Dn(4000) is 1.92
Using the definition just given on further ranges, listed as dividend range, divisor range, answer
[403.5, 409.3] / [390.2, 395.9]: 1.77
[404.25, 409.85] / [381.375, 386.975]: 2.43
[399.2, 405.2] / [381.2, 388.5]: 2.28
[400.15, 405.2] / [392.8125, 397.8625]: 1.96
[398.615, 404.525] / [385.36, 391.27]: 1.83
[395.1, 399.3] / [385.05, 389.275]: 1.35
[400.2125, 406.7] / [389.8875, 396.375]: 1.73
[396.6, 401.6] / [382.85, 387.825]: 1.84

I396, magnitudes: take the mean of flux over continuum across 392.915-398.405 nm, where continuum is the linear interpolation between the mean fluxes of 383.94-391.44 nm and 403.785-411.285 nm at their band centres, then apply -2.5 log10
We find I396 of 0.28 mag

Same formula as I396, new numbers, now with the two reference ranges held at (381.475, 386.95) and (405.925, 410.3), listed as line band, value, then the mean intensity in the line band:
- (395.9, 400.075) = 0.10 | 6.21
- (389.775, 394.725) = 0.11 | 5.06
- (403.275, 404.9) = -0.09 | 8.72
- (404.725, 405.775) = -0.01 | 8.32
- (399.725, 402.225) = -0.20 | 8.85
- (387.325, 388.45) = 0.04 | 4.59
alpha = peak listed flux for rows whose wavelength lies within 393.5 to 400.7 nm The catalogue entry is 9.74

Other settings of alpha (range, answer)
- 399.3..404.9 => 10.2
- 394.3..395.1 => 6.52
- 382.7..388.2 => 5.9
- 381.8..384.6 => 4.99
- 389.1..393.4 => 7.31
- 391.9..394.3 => 5.84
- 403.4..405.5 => 9.58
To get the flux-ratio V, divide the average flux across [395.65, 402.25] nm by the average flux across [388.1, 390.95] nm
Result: 1.35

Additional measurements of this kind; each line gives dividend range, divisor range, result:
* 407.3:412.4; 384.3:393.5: 1.82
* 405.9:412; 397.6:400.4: 1.14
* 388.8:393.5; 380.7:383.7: 1.30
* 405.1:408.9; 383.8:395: 1.81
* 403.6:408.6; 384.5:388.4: 1.88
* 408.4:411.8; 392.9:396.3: 1.78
